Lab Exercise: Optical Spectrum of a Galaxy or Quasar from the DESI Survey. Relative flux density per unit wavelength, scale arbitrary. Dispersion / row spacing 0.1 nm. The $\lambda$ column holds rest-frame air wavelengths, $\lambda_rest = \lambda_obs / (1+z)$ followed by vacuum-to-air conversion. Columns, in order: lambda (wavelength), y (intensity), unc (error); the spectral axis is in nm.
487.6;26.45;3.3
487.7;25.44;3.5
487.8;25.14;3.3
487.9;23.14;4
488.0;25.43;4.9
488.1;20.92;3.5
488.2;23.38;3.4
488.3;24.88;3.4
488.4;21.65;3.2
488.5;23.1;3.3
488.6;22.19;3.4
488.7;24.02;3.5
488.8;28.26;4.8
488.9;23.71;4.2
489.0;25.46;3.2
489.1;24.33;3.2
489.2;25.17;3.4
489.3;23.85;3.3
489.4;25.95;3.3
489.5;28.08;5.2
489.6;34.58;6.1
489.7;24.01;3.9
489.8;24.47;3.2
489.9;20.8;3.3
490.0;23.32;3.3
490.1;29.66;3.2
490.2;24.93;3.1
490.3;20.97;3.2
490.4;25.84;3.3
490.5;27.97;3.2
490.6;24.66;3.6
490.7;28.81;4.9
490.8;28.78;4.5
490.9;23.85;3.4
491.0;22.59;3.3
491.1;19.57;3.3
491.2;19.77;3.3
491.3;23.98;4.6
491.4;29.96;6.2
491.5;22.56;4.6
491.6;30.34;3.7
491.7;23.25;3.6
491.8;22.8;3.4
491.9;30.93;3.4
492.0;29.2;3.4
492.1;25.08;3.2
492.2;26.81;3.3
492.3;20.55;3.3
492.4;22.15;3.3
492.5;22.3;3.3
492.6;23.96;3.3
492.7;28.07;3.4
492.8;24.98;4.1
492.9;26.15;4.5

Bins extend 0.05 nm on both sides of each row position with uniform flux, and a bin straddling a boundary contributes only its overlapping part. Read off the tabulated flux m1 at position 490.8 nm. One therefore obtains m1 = 28.78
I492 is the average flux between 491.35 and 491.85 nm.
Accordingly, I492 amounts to 25.8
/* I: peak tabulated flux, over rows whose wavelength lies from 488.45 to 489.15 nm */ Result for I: 28.26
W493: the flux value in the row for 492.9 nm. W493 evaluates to 26.15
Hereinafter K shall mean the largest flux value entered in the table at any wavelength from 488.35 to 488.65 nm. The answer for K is 23.1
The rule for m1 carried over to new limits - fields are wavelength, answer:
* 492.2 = 26.81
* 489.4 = 25.95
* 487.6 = 26.45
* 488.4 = 21.65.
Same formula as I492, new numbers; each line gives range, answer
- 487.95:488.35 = 23.7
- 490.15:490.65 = 24.9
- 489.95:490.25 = 26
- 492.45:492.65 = 23.1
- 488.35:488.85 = 23.8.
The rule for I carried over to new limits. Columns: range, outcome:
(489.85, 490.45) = 29.66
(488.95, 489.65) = 34.58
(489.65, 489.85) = 24.47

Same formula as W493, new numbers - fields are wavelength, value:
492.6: 23.96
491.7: 23.25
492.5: 22.3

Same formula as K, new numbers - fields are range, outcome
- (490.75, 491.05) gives 28.78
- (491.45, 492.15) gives 30.93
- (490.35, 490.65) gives 27.97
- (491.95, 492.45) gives 29.2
